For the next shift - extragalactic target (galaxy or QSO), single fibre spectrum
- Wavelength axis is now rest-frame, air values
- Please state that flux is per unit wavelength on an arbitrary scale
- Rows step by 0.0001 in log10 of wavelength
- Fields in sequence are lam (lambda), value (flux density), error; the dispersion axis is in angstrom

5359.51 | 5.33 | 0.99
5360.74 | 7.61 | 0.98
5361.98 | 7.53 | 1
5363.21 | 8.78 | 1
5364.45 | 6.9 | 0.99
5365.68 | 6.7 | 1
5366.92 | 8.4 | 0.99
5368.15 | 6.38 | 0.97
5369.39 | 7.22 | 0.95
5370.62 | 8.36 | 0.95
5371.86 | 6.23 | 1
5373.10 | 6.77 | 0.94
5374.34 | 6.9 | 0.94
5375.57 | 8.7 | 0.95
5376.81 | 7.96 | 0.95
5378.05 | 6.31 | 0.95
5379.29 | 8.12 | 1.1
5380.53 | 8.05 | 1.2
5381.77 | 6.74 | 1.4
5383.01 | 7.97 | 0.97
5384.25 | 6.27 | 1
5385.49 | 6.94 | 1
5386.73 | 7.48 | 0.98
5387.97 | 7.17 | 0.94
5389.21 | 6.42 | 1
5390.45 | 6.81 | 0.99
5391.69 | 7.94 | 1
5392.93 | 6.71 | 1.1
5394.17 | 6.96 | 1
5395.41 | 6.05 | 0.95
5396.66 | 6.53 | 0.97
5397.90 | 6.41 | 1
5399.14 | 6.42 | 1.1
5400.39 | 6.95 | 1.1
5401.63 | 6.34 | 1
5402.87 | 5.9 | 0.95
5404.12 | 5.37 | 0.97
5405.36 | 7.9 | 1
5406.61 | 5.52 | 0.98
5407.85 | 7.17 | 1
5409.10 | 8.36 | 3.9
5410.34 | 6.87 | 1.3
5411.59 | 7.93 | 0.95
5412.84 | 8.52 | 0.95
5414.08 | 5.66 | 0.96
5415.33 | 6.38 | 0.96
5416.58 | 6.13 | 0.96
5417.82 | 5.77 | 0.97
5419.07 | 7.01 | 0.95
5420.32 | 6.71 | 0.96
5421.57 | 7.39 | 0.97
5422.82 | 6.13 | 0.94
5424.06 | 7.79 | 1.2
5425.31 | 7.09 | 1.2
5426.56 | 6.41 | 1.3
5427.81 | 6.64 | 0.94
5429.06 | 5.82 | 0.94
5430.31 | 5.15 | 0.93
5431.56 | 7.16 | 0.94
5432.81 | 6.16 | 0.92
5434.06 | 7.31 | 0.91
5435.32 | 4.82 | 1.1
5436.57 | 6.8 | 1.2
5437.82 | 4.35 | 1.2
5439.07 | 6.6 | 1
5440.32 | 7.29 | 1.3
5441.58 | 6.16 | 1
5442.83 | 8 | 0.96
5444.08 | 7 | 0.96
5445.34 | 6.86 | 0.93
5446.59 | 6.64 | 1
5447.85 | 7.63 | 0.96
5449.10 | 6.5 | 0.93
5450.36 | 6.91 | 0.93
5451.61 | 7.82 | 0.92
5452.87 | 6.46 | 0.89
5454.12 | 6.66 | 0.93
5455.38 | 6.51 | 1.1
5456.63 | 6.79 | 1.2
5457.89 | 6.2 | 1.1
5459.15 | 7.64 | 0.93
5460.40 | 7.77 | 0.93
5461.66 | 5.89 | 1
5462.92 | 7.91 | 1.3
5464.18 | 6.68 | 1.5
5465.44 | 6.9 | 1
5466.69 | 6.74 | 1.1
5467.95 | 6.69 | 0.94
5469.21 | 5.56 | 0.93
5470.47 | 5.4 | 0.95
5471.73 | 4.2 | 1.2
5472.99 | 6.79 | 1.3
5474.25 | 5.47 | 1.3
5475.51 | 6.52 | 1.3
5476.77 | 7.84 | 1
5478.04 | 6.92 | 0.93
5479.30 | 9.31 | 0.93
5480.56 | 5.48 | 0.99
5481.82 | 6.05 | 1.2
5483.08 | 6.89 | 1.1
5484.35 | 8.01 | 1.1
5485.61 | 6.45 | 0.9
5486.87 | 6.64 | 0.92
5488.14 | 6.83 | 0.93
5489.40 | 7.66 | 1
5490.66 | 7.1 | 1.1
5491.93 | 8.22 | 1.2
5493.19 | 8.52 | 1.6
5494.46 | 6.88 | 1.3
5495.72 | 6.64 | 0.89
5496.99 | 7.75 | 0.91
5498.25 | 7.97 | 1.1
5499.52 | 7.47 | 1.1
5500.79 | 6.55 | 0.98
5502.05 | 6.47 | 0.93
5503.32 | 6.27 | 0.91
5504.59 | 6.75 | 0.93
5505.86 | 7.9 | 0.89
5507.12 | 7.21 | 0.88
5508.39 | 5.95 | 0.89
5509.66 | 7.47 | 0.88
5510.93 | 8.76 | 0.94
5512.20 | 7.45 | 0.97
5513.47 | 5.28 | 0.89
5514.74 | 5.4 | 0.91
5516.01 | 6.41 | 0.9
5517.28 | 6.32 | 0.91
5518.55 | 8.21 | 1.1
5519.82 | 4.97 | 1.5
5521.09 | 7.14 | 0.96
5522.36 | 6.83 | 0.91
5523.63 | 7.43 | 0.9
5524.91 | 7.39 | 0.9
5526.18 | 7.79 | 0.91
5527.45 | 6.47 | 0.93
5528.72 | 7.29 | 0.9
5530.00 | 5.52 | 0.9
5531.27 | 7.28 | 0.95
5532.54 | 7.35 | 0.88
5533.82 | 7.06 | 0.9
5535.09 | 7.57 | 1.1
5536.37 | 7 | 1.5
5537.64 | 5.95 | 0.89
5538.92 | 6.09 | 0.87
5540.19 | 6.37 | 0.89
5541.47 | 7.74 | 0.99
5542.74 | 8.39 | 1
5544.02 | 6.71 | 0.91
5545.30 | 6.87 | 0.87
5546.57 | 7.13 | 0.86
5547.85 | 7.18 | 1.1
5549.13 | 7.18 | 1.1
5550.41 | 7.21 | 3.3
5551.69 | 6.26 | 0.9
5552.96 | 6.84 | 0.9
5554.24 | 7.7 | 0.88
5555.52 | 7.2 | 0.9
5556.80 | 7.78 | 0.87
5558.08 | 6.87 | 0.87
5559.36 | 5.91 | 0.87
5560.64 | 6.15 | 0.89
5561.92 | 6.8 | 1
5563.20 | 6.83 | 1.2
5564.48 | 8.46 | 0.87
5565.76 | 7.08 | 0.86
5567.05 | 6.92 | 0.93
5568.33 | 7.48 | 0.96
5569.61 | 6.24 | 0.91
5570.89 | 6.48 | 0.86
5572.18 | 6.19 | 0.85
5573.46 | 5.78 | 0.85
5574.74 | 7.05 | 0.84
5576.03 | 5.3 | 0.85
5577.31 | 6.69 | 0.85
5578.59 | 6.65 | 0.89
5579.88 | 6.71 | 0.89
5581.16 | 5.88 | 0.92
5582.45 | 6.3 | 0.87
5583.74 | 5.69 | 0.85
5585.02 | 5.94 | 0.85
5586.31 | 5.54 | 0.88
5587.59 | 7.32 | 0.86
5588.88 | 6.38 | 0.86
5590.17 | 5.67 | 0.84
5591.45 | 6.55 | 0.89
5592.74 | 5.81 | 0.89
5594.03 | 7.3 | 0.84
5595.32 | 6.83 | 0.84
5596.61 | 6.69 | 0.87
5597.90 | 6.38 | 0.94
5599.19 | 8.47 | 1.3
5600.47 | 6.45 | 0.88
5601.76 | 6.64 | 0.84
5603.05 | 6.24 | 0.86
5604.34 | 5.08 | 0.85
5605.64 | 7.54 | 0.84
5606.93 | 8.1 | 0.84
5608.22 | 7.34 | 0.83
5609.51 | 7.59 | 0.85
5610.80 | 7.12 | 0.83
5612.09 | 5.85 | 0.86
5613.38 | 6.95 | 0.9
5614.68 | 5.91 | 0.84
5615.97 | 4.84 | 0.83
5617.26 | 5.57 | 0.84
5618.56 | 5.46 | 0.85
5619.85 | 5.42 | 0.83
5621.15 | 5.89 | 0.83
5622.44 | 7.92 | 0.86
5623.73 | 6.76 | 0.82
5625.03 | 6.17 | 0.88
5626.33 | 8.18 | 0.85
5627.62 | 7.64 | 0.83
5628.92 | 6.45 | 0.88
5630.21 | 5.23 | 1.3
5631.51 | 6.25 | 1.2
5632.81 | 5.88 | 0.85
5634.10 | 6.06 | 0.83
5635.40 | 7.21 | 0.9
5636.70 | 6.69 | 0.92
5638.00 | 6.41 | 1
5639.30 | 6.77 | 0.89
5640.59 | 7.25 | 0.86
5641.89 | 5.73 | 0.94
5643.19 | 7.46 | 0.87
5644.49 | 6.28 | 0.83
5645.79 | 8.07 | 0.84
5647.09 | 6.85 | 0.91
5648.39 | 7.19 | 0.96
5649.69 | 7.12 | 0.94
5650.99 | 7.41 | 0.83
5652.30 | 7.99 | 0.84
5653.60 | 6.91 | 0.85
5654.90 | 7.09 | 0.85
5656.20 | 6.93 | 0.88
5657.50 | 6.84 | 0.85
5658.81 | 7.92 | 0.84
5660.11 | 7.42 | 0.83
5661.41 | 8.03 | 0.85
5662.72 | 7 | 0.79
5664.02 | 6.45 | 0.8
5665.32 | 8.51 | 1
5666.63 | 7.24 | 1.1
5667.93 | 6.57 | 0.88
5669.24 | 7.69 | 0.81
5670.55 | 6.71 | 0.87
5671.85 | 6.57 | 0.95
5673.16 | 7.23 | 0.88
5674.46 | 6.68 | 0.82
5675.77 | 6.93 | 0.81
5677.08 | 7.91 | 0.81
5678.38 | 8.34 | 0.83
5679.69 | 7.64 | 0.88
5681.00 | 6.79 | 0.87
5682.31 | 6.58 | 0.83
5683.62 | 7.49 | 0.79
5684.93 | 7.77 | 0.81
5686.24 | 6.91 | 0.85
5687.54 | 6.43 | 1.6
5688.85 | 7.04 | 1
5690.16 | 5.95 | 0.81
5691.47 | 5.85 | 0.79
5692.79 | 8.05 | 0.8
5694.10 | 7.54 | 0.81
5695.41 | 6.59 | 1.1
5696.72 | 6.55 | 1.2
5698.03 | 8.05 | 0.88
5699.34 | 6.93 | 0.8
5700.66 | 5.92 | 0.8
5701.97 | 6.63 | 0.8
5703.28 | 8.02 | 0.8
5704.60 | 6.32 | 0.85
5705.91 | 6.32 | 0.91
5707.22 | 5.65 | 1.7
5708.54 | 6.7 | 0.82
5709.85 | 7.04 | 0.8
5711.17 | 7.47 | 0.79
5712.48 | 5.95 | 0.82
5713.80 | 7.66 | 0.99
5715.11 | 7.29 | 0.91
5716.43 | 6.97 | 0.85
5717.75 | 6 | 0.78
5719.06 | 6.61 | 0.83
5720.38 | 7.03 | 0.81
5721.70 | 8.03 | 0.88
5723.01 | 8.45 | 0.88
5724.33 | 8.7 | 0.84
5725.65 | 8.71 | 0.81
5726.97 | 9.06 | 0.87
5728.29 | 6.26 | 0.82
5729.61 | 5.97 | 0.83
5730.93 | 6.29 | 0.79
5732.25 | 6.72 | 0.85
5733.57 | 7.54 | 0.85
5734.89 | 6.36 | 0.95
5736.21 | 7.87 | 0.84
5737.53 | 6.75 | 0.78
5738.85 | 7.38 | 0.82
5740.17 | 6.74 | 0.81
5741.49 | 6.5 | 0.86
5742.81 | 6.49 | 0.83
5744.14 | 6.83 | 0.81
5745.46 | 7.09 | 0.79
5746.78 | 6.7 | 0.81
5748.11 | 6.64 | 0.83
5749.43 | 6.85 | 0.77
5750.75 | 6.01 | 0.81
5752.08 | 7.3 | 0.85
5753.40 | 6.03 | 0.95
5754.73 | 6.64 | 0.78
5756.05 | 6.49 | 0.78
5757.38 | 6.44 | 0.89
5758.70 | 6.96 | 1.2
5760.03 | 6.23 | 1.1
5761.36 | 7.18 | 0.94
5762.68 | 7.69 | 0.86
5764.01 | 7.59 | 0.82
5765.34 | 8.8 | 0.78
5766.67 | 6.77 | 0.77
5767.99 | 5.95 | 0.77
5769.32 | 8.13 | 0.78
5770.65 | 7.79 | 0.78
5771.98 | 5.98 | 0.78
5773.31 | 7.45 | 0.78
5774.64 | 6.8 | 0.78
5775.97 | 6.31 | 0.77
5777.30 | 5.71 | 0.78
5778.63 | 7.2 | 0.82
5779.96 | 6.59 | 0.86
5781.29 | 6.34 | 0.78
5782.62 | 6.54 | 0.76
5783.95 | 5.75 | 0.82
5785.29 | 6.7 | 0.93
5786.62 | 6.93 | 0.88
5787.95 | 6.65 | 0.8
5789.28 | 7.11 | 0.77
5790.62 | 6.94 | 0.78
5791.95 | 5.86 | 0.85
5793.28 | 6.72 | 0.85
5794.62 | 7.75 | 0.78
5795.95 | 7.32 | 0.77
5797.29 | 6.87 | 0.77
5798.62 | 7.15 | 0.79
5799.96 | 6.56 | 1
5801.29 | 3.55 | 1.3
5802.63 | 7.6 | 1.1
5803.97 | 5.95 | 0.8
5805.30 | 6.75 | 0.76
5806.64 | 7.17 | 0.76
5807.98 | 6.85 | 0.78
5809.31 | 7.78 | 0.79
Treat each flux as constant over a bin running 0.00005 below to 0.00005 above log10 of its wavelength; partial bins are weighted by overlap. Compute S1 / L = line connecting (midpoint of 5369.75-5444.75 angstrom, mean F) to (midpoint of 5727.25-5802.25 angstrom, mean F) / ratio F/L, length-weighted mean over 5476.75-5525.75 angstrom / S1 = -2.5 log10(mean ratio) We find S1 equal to -0.04 mag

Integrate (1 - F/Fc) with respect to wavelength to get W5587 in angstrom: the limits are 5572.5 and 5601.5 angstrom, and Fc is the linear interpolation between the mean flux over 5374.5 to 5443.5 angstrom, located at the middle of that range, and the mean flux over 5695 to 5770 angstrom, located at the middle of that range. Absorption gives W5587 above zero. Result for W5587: 2.0 angstrom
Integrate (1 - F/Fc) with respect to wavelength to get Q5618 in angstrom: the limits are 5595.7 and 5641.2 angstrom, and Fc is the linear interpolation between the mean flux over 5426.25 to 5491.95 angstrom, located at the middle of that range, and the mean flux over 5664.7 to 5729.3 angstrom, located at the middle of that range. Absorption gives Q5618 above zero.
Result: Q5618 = 2.5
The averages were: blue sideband 6.67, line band 6.58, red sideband 7.12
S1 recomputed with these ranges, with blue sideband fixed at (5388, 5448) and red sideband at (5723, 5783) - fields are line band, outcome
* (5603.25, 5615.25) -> 0.003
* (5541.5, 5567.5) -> -0.048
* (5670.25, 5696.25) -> -0.024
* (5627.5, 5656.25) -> 0.009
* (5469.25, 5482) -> 0.057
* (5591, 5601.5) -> 0.002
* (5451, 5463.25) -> -0.039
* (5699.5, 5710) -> 0.056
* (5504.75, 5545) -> -0.026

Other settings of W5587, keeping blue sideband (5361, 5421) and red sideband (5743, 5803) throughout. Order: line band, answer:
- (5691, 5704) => -0.41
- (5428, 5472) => 2.61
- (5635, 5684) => -2.28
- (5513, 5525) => 0.71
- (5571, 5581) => 0.82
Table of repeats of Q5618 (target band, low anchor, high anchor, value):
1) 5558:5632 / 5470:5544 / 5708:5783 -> 4.35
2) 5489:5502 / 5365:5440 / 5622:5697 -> -1.01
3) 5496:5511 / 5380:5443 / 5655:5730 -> -0.65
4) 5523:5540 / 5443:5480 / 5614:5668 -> -0.35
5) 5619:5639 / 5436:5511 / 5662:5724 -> 1.29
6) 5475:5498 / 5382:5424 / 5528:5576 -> -1.23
